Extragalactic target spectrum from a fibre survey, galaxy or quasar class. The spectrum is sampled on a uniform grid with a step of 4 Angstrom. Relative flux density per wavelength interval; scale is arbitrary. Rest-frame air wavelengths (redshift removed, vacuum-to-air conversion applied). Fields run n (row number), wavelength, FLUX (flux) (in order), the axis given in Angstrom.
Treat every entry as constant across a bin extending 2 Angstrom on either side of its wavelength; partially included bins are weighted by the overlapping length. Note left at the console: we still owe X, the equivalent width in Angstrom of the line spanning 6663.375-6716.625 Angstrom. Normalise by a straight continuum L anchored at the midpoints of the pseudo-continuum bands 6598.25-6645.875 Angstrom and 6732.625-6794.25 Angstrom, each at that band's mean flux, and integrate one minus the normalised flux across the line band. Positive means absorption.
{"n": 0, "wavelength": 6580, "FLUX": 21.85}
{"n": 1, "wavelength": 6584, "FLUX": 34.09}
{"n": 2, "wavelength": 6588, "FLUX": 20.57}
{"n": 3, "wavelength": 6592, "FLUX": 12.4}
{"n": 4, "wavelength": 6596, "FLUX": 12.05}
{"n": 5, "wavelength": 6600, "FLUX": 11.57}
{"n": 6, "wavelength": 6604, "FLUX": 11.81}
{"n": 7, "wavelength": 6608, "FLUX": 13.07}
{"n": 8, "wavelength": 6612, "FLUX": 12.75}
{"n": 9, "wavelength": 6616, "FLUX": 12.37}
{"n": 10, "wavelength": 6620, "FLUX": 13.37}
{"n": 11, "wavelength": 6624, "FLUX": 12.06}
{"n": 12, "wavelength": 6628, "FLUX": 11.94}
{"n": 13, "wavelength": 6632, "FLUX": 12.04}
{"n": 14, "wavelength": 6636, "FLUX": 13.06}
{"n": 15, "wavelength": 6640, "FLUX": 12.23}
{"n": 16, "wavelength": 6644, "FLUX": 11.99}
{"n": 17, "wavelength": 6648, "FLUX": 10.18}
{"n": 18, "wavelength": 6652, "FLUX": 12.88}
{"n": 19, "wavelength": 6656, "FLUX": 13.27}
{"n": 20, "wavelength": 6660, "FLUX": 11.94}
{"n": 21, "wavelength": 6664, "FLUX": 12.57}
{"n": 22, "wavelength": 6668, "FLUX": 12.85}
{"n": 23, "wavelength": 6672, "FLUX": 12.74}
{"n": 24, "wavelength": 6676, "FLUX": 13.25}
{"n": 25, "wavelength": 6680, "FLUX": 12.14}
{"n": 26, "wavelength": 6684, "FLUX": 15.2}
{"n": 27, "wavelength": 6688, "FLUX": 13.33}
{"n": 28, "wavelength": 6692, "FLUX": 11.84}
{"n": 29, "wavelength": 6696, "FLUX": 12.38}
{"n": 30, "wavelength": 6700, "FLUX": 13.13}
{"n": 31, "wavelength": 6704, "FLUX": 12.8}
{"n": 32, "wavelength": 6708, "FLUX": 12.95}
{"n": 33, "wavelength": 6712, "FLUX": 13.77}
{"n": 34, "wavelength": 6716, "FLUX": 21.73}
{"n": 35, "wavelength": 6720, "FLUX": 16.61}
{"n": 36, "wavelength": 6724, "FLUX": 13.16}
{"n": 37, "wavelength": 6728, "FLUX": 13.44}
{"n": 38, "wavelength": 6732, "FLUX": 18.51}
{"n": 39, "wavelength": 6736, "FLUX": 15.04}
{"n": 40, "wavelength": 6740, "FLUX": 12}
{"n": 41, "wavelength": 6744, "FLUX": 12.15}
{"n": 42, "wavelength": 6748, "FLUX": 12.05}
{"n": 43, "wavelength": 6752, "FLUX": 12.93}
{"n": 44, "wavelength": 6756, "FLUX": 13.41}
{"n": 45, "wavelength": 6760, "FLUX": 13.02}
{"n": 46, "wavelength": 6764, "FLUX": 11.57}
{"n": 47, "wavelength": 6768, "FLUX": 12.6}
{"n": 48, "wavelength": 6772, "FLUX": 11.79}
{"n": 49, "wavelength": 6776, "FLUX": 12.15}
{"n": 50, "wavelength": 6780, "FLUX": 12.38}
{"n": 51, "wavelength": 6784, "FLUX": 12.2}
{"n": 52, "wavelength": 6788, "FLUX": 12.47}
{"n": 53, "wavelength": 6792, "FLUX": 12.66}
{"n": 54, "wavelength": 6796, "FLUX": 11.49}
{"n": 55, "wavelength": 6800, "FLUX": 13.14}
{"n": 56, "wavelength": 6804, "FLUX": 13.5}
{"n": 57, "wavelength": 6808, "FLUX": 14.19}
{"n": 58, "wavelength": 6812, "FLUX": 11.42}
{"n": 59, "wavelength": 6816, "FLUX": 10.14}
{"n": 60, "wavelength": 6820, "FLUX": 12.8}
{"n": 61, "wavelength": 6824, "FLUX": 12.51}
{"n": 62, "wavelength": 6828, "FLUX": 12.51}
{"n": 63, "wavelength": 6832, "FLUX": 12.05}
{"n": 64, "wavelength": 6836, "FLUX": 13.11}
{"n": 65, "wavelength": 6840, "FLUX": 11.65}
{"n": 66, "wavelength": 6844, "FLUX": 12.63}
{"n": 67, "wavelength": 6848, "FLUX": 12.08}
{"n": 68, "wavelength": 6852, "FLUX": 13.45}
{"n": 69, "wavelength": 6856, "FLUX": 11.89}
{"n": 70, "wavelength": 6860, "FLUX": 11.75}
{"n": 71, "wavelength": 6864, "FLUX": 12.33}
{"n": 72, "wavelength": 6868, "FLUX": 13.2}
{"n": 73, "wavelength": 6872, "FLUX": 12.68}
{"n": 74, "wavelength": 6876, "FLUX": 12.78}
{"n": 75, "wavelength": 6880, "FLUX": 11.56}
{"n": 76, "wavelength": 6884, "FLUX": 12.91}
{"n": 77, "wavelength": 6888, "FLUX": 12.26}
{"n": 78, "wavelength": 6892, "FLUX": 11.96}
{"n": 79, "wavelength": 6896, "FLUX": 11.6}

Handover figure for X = -3.9 Angstrom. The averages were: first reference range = 12.4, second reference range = 12.7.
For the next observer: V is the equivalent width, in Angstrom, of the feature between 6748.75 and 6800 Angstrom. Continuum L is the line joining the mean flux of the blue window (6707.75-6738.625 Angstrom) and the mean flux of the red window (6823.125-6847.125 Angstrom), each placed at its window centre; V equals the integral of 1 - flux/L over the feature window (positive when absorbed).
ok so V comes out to 6.4 Angstrom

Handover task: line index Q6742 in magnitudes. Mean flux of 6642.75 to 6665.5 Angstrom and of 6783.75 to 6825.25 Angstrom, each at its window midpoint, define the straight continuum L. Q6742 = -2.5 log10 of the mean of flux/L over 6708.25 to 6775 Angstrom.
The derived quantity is -0.14 mag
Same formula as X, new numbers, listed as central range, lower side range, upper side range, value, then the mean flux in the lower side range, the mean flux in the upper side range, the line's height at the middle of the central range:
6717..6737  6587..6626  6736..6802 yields -4.9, 13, 12.5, 12.6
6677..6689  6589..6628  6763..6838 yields -1.0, 12.6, 12.4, 12.5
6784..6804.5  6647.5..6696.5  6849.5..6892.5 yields 0.0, 12.7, 12.4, 12.6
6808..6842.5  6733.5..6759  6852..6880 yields 1.3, 13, 12.4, 12.7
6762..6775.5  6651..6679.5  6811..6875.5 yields 0.5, 12.7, 12.3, 12.5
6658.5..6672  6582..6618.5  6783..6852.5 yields 2.0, 15.6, 12.4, 14.7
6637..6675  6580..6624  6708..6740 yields 7.9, 15.5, 15.6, 15.6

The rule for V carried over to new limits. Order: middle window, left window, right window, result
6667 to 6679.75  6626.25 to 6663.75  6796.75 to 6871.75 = -0.6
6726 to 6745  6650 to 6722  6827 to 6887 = -1.5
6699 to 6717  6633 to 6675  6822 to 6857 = -3.2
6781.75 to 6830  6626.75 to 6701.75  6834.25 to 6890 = 0.3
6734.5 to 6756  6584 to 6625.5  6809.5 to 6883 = 0.4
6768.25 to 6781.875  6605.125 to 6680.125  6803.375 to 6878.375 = 0.3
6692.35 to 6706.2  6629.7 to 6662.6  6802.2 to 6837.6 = -0.4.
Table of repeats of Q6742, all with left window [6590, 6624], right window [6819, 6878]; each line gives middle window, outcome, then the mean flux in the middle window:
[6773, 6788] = 0.02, 12.2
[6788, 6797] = 0.02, 12.2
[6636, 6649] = 0.05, 11.8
